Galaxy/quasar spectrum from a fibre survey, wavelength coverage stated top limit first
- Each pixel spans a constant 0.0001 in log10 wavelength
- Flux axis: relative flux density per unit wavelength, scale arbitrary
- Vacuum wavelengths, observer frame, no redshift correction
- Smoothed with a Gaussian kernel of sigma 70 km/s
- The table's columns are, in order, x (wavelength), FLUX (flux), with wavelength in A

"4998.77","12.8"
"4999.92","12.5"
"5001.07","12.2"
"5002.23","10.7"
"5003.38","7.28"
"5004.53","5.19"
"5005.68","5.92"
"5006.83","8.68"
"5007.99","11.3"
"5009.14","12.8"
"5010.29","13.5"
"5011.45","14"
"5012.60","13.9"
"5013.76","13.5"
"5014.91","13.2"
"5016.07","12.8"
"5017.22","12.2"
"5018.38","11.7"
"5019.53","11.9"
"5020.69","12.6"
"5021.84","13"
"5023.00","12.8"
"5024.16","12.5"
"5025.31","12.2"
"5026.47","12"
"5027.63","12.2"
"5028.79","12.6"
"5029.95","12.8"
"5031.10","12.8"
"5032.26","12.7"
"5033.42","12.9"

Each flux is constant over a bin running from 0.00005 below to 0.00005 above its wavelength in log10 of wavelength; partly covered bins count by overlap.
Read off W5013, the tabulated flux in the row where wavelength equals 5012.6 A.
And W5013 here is 13.9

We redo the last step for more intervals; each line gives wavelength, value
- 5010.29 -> 13.5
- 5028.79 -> 12.6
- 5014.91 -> 13.2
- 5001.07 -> 12.2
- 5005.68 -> 5.92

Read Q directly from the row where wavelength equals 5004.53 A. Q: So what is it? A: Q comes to 5.19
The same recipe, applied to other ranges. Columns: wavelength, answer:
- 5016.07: 12.8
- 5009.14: 12.8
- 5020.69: 12.6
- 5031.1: 12.8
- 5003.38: 7.28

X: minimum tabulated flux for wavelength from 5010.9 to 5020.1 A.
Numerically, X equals 11.7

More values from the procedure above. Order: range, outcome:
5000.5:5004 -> 7.28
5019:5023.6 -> 11.9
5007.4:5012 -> 11.3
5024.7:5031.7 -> 12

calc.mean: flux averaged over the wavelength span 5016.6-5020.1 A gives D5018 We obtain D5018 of 12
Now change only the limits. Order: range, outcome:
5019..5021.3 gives 12.3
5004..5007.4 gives 6.62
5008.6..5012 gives 13.4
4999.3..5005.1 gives 9.6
